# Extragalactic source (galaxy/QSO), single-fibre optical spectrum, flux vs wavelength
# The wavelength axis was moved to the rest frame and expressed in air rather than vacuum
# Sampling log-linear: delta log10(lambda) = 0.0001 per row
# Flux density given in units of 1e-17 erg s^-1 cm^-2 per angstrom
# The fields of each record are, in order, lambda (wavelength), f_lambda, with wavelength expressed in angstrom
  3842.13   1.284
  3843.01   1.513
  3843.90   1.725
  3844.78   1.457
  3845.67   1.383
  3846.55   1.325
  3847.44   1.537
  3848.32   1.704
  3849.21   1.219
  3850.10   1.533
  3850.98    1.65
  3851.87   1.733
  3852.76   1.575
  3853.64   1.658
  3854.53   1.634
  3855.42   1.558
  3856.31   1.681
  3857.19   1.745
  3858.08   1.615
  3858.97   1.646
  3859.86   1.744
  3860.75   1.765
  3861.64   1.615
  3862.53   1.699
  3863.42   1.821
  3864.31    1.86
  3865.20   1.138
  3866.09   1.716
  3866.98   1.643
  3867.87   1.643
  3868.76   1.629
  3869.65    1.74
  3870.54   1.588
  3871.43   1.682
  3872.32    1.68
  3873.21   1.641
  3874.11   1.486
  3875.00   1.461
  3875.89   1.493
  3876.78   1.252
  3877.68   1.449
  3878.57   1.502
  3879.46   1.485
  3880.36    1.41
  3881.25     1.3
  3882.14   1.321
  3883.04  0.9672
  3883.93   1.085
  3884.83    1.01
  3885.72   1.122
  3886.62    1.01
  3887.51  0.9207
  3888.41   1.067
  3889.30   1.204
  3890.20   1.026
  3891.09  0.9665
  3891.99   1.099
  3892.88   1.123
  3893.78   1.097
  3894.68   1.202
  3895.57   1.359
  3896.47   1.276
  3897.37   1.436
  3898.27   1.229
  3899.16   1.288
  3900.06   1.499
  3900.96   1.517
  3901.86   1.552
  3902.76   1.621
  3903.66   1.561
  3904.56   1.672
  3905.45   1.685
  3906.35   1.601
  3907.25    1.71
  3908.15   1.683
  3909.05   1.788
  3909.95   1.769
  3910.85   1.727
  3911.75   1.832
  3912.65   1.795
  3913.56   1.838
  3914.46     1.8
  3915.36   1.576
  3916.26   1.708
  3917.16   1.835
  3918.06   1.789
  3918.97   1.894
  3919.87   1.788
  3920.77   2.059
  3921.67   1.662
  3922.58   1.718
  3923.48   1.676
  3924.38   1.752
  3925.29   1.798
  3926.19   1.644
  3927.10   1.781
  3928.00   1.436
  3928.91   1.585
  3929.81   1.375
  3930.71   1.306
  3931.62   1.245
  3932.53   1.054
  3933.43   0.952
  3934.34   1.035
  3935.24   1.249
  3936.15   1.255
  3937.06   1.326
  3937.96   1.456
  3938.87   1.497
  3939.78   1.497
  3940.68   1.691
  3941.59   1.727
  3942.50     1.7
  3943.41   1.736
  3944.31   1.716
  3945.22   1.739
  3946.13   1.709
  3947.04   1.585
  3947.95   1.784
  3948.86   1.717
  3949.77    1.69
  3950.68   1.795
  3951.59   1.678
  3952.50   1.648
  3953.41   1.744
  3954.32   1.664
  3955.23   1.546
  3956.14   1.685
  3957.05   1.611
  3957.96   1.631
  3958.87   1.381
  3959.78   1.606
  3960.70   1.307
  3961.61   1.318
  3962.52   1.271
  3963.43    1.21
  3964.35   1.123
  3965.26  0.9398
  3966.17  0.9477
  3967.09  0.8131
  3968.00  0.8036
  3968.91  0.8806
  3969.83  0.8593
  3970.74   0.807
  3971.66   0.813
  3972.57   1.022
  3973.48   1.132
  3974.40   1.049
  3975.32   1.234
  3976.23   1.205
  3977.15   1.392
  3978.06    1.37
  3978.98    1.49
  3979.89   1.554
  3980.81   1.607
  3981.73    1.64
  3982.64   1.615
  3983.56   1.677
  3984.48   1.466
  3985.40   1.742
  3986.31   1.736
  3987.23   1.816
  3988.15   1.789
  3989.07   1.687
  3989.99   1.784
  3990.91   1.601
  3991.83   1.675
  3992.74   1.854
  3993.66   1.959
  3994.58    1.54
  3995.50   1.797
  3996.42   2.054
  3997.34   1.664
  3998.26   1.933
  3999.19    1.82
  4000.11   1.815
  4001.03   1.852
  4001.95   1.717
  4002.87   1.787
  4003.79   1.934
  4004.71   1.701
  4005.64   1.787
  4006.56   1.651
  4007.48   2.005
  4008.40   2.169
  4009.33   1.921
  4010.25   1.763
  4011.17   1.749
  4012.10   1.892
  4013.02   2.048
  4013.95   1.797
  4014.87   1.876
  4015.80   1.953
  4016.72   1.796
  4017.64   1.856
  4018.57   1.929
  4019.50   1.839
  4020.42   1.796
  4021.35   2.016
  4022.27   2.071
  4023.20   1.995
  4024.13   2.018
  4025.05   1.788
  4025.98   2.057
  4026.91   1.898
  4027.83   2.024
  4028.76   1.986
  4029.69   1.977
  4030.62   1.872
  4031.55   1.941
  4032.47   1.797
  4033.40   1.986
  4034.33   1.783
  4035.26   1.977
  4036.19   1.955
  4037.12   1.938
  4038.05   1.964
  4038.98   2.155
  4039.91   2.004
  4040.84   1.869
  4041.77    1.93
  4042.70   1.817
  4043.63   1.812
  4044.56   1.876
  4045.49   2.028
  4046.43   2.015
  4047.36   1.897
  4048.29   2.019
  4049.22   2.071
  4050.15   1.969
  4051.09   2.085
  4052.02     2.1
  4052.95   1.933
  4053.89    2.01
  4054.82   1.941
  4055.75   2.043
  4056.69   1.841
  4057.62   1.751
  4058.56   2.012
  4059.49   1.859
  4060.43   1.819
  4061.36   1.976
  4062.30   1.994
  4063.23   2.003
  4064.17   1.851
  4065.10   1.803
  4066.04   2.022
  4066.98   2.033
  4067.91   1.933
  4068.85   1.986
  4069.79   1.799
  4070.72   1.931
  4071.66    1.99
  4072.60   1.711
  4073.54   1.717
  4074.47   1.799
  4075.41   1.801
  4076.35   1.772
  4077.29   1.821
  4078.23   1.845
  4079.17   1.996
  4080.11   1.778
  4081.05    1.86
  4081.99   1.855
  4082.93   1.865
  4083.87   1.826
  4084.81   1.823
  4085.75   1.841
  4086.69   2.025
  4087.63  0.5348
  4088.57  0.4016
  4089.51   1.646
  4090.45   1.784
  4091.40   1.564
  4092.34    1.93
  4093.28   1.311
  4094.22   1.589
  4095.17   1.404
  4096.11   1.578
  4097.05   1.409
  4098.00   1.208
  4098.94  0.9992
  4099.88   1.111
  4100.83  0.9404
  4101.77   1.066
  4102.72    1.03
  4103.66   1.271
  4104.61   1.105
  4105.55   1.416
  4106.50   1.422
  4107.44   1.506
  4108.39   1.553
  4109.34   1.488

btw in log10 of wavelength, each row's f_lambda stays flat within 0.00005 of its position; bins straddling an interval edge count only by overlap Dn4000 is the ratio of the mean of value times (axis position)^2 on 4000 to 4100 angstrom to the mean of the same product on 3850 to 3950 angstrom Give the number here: 1.30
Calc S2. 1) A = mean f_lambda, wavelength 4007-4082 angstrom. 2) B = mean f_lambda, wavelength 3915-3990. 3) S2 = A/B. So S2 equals 1.30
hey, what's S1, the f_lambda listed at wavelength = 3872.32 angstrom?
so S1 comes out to 1.68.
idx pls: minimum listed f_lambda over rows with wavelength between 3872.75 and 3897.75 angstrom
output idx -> 0.9207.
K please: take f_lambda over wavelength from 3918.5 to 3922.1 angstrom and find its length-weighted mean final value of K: 1.85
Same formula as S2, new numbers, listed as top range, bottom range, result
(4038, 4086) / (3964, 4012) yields 1.24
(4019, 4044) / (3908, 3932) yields 1.14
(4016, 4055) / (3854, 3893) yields 1.35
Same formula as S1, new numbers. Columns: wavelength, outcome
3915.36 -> 1.576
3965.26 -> 0.9398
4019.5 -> 1.839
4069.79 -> 1.799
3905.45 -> 1.685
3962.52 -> 1.271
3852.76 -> 1.575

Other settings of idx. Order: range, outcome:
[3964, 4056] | 0.8036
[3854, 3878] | 1.138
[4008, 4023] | 1.749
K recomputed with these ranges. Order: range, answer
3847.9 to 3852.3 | 1.57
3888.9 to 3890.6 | 1.11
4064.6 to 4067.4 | 1.95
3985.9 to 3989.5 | 1.76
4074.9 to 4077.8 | 1.8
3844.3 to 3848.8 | 1.48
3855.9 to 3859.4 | 1.67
